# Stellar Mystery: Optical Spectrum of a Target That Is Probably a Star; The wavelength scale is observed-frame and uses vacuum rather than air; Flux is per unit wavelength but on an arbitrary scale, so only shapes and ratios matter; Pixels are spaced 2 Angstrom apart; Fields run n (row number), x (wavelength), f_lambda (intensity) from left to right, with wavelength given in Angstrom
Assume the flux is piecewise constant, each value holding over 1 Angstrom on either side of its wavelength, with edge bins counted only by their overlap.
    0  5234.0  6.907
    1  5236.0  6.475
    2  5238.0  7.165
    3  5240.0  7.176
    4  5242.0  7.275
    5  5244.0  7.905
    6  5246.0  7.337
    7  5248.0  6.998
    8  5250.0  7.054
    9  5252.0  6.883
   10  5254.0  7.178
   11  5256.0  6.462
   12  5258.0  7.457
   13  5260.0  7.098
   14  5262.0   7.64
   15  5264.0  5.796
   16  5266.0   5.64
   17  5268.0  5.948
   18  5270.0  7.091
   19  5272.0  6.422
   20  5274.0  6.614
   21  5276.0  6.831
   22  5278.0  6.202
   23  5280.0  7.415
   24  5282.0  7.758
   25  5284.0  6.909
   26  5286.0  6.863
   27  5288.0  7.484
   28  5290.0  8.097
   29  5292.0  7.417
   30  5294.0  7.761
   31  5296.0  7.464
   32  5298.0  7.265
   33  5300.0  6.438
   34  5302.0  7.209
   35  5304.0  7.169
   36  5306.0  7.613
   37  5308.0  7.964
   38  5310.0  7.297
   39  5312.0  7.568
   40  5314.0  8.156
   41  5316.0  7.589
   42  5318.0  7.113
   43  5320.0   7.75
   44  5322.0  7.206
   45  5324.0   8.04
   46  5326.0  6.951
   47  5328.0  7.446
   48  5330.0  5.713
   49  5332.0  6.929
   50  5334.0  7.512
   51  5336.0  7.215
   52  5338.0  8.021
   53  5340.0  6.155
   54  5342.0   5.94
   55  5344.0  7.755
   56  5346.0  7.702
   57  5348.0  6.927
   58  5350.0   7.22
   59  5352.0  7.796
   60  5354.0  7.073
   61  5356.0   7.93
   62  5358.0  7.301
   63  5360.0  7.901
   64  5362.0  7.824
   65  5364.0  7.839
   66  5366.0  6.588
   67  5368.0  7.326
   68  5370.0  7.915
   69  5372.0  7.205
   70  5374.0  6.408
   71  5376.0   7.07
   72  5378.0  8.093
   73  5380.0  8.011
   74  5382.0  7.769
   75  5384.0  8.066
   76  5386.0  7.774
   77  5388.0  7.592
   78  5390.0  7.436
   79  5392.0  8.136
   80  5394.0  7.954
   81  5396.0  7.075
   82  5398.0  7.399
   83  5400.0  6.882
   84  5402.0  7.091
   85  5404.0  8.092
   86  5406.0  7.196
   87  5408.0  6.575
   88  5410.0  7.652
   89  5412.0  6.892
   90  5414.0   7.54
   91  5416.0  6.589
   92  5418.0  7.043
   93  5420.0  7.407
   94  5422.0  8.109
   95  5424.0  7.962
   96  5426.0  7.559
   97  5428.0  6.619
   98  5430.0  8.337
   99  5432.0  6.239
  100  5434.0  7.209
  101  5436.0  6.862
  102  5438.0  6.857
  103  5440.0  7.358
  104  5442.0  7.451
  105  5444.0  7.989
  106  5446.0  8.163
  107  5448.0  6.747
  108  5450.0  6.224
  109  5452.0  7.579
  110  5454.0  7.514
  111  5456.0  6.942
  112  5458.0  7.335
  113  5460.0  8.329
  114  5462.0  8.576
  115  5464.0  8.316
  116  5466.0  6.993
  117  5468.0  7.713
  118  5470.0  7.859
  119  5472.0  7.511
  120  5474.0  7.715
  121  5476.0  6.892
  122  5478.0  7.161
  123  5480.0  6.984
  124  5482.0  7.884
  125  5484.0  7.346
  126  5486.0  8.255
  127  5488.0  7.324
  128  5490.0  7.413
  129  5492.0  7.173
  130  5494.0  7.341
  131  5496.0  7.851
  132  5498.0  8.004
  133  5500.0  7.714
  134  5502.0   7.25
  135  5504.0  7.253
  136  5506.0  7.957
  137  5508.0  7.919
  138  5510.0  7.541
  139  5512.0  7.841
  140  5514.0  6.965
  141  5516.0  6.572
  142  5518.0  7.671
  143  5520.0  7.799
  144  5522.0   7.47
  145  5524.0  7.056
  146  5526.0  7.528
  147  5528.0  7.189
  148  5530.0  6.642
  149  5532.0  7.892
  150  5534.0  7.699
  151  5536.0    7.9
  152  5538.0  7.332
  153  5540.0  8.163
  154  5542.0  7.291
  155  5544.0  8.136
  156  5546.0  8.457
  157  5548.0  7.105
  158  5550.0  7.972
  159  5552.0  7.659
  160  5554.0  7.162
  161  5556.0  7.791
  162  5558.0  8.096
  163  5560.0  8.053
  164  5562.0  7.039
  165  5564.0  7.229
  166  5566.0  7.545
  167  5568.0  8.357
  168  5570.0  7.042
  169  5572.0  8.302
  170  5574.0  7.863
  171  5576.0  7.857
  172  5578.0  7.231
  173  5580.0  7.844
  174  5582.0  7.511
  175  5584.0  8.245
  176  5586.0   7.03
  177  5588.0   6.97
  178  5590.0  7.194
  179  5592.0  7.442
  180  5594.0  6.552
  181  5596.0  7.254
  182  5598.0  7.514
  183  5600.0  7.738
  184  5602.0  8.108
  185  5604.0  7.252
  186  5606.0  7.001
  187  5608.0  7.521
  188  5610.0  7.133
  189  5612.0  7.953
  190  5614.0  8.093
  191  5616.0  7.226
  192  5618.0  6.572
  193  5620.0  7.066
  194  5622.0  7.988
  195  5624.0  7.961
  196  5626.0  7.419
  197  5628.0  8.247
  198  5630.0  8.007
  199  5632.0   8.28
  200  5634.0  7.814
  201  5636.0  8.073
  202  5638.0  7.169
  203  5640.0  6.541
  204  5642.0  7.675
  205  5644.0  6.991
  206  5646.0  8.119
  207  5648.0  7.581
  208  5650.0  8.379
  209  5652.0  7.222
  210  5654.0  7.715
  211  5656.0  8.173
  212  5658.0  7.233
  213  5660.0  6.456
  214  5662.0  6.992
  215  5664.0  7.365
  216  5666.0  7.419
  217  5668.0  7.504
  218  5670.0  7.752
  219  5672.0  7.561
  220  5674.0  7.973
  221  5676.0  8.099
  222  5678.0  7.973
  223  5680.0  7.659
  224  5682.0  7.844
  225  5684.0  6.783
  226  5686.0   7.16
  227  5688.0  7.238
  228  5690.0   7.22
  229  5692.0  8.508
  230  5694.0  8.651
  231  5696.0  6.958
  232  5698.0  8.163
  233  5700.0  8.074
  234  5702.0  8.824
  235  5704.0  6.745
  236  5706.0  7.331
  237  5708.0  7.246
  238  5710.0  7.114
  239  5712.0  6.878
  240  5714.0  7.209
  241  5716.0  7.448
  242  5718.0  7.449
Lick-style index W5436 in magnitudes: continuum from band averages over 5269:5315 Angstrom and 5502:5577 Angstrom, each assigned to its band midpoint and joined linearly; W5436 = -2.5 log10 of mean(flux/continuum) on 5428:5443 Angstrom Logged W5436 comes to 0.05 mag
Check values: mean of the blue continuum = 7.26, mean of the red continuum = 7.6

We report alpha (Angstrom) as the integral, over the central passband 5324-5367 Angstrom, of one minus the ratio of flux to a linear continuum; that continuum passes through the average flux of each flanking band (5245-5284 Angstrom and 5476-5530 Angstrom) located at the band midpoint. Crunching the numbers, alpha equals -1.2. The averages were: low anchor 6.83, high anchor 7.45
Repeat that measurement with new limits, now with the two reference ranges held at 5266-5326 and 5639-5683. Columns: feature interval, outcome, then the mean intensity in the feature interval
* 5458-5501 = -1.4 Angstrom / 7.63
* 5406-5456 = 0.6 Angstrom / 7.26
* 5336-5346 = 0.3 Angstrom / 7.07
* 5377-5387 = -0.9 Angstrom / 7.94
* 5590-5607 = 0.3 Angstrom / 7.35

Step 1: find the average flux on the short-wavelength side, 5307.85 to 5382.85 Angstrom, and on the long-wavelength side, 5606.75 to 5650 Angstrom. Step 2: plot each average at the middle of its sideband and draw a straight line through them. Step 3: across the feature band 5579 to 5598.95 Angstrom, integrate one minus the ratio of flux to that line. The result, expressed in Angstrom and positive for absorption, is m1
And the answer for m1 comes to 0.6 Angstrom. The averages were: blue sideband 7.37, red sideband 7.61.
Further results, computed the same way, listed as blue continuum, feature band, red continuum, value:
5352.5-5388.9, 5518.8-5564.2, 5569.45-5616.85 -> -0.55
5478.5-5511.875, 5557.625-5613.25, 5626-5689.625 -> 0.35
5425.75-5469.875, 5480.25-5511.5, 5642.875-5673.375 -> -0.72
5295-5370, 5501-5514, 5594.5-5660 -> -0.18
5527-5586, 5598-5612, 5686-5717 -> 0.24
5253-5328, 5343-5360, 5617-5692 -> -0.61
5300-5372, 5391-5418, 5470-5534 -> 0.34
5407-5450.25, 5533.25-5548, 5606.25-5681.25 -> -0.74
